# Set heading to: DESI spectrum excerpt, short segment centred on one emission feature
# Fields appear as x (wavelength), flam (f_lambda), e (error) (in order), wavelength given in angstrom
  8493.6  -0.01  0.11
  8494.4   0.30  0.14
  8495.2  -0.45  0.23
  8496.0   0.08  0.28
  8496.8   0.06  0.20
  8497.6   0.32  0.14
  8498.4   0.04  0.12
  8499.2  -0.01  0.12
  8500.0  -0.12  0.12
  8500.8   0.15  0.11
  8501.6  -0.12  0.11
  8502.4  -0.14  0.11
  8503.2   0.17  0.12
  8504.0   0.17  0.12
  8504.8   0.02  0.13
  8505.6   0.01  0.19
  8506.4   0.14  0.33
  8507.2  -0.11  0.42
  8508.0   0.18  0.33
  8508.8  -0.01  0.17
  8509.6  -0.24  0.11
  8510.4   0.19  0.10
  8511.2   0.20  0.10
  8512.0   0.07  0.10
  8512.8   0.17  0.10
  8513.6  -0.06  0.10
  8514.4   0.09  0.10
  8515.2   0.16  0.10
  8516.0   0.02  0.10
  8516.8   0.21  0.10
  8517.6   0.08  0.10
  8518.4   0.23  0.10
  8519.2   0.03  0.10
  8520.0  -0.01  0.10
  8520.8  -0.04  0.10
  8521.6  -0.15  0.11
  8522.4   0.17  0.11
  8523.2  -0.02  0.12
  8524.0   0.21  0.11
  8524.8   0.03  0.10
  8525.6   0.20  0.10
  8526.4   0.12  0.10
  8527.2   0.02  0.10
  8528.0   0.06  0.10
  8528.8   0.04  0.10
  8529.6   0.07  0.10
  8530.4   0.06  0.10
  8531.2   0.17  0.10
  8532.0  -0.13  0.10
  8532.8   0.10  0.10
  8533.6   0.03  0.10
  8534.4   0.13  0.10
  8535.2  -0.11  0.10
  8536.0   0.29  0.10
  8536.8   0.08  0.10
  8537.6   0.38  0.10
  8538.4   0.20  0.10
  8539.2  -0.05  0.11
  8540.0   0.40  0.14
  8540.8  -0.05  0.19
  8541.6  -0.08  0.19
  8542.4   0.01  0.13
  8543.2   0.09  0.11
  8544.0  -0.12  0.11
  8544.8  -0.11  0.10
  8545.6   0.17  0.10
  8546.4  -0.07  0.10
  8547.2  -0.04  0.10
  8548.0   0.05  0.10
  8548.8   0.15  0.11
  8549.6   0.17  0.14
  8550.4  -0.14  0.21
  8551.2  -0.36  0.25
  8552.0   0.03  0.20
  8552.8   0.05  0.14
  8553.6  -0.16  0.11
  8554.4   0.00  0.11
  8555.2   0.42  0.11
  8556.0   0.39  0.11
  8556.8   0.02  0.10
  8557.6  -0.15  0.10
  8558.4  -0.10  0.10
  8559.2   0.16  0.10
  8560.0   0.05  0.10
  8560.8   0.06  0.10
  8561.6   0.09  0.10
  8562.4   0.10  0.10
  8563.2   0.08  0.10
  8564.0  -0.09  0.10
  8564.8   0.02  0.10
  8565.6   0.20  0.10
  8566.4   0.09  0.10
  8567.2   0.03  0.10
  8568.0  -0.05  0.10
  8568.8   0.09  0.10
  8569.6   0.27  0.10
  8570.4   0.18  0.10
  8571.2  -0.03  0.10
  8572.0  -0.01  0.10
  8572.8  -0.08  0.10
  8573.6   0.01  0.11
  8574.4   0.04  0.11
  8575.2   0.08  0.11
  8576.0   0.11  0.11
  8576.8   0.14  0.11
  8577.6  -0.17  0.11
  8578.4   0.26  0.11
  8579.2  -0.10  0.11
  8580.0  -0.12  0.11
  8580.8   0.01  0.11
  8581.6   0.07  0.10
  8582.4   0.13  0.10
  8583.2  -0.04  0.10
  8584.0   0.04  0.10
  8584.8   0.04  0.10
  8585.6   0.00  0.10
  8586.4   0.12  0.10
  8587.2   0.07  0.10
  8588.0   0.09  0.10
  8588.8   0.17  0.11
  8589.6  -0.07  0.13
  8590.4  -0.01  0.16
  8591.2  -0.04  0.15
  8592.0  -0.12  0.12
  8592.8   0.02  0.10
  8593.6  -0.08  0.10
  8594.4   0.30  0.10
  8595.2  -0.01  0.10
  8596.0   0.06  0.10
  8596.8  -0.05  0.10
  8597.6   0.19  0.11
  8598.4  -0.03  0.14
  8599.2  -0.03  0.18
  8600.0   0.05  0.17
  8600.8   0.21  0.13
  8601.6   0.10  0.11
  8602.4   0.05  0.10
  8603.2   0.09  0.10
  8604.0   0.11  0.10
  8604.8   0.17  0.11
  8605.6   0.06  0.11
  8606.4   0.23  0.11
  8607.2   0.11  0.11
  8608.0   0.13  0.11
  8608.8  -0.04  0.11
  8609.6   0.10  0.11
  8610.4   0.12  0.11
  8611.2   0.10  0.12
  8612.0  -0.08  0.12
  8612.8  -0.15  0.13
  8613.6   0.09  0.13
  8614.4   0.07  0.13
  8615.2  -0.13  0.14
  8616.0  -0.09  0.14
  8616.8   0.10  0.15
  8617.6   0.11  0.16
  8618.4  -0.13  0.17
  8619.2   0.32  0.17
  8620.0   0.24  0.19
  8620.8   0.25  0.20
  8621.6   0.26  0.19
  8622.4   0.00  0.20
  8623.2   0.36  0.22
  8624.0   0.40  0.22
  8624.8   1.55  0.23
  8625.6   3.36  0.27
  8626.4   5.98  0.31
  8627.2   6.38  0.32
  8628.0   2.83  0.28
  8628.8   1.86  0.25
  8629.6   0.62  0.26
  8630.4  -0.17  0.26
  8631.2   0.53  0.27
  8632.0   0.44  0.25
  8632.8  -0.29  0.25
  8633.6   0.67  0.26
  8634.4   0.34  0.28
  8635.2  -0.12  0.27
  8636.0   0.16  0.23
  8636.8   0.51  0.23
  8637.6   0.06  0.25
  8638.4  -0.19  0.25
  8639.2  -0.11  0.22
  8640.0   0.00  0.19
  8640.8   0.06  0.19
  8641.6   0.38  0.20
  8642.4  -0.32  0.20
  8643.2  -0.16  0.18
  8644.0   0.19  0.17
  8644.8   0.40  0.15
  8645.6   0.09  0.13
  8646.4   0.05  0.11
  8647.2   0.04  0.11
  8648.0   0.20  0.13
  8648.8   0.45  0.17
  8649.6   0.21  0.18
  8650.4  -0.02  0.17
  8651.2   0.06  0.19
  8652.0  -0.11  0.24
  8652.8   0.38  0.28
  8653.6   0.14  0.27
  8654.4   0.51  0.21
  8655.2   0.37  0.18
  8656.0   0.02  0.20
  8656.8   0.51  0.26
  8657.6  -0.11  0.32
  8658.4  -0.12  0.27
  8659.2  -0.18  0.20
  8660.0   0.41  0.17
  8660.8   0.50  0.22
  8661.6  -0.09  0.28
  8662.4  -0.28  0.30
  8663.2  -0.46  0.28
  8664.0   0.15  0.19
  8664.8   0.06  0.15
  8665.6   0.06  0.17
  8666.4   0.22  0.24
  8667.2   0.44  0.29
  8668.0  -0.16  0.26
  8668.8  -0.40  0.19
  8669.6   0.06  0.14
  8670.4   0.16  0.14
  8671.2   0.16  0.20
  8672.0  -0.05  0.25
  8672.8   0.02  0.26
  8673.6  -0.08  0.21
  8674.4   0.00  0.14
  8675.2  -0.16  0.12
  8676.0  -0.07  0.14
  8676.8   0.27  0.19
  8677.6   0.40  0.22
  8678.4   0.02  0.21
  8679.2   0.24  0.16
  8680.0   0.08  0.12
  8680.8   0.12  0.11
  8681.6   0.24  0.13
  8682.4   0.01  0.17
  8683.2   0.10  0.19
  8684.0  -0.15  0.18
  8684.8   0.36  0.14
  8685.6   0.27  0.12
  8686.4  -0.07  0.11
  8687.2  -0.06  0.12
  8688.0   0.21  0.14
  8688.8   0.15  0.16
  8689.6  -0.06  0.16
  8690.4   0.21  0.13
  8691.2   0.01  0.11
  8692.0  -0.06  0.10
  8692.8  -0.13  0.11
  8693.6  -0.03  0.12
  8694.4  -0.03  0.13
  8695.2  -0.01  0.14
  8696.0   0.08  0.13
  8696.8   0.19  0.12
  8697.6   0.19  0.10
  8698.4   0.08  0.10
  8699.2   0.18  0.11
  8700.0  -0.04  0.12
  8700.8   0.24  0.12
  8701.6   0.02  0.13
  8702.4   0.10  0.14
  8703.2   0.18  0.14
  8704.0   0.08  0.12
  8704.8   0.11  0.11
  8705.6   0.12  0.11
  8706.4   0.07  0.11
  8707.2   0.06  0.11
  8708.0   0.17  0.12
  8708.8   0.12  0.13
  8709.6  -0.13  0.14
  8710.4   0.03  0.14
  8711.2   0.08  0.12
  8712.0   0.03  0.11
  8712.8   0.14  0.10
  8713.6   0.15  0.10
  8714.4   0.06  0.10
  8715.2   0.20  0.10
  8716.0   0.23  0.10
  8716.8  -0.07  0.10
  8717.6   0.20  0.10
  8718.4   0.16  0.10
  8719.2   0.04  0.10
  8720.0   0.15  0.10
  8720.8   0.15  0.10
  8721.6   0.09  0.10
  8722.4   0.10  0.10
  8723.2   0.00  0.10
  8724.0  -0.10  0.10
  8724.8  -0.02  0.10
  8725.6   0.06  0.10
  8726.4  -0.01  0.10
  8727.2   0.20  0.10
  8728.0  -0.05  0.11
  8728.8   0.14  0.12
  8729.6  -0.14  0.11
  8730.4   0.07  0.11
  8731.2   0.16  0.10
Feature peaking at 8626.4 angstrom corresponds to H-alpha 6563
